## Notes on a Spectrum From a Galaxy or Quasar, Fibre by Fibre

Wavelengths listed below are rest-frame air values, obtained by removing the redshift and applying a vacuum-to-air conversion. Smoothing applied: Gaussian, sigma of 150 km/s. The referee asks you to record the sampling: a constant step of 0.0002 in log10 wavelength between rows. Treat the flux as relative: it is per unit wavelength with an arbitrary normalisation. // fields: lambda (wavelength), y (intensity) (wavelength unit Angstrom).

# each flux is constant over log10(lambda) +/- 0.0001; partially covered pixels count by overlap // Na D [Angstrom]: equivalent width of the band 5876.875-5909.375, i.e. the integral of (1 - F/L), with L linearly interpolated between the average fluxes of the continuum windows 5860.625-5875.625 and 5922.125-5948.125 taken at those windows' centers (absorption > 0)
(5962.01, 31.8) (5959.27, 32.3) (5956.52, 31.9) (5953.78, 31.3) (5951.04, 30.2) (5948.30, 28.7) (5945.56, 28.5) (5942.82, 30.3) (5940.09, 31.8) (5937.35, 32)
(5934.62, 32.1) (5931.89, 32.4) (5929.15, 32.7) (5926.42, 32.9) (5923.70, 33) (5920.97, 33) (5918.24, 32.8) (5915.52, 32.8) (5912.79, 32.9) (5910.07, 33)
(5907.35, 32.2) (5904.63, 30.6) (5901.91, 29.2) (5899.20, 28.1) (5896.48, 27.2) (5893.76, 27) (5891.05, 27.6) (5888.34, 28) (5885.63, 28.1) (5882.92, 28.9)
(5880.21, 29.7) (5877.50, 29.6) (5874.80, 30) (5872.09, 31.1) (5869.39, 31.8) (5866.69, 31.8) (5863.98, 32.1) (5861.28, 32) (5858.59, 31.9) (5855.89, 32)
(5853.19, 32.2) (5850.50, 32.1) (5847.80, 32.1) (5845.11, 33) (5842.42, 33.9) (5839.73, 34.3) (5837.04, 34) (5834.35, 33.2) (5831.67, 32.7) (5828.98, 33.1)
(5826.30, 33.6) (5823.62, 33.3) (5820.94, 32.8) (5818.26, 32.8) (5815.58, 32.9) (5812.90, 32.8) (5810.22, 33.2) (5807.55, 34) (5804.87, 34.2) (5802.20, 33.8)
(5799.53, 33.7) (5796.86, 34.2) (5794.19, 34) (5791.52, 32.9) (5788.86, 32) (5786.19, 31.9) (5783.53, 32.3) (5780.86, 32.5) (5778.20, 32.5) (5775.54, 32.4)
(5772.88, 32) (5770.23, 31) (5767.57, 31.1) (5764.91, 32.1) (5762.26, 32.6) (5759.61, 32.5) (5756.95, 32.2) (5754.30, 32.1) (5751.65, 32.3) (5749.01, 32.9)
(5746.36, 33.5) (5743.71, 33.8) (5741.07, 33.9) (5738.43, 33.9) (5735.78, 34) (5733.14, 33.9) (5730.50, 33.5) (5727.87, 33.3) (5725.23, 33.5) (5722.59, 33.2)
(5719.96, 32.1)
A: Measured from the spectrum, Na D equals 2.7 Angstrom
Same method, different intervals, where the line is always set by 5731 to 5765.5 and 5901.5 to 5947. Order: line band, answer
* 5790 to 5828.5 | -0.9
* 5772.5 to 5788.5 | 0.3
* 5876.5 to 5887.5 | 1.1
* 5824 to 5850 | -0.6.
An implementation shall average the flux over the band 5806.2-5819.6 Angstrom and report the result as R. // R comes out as 33.1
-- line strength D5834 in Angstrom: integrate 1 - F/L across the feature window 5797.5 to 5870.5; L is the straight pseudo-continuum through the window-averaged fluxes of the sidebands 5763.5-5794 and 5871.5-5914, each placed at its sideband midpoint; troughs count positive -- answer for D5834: -4.9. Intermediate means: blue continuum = 32.1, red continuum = 29.5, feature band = 32.9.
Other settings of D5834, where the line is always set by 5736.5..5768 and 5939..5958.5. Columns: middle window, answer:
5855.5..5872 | -0.2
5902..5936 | -1.8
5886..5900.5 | 1.6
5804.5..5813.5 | -0.4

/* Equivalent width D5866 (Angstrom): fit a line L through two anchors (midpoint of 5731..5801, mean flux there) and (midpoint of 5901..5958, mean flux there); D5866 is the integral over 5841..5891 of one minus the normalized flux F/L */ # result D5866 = 1.6 Angstrom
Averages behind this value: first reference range 32.8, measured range 31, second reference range 31.6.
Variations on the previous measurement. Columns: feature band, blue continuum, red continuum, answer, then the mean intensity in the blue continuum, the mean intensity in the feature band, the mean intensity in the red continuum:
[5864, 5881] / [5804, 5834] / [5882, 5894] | -1.0 Angstrom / 33.2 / 30.8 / 28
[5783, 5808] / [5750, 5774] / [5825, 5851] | -0.6 Angstrom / 32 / 33.3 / 33.2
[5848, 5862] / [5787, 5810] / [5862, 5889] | -0.4 Angstrom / 33.5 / 32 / 30.2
